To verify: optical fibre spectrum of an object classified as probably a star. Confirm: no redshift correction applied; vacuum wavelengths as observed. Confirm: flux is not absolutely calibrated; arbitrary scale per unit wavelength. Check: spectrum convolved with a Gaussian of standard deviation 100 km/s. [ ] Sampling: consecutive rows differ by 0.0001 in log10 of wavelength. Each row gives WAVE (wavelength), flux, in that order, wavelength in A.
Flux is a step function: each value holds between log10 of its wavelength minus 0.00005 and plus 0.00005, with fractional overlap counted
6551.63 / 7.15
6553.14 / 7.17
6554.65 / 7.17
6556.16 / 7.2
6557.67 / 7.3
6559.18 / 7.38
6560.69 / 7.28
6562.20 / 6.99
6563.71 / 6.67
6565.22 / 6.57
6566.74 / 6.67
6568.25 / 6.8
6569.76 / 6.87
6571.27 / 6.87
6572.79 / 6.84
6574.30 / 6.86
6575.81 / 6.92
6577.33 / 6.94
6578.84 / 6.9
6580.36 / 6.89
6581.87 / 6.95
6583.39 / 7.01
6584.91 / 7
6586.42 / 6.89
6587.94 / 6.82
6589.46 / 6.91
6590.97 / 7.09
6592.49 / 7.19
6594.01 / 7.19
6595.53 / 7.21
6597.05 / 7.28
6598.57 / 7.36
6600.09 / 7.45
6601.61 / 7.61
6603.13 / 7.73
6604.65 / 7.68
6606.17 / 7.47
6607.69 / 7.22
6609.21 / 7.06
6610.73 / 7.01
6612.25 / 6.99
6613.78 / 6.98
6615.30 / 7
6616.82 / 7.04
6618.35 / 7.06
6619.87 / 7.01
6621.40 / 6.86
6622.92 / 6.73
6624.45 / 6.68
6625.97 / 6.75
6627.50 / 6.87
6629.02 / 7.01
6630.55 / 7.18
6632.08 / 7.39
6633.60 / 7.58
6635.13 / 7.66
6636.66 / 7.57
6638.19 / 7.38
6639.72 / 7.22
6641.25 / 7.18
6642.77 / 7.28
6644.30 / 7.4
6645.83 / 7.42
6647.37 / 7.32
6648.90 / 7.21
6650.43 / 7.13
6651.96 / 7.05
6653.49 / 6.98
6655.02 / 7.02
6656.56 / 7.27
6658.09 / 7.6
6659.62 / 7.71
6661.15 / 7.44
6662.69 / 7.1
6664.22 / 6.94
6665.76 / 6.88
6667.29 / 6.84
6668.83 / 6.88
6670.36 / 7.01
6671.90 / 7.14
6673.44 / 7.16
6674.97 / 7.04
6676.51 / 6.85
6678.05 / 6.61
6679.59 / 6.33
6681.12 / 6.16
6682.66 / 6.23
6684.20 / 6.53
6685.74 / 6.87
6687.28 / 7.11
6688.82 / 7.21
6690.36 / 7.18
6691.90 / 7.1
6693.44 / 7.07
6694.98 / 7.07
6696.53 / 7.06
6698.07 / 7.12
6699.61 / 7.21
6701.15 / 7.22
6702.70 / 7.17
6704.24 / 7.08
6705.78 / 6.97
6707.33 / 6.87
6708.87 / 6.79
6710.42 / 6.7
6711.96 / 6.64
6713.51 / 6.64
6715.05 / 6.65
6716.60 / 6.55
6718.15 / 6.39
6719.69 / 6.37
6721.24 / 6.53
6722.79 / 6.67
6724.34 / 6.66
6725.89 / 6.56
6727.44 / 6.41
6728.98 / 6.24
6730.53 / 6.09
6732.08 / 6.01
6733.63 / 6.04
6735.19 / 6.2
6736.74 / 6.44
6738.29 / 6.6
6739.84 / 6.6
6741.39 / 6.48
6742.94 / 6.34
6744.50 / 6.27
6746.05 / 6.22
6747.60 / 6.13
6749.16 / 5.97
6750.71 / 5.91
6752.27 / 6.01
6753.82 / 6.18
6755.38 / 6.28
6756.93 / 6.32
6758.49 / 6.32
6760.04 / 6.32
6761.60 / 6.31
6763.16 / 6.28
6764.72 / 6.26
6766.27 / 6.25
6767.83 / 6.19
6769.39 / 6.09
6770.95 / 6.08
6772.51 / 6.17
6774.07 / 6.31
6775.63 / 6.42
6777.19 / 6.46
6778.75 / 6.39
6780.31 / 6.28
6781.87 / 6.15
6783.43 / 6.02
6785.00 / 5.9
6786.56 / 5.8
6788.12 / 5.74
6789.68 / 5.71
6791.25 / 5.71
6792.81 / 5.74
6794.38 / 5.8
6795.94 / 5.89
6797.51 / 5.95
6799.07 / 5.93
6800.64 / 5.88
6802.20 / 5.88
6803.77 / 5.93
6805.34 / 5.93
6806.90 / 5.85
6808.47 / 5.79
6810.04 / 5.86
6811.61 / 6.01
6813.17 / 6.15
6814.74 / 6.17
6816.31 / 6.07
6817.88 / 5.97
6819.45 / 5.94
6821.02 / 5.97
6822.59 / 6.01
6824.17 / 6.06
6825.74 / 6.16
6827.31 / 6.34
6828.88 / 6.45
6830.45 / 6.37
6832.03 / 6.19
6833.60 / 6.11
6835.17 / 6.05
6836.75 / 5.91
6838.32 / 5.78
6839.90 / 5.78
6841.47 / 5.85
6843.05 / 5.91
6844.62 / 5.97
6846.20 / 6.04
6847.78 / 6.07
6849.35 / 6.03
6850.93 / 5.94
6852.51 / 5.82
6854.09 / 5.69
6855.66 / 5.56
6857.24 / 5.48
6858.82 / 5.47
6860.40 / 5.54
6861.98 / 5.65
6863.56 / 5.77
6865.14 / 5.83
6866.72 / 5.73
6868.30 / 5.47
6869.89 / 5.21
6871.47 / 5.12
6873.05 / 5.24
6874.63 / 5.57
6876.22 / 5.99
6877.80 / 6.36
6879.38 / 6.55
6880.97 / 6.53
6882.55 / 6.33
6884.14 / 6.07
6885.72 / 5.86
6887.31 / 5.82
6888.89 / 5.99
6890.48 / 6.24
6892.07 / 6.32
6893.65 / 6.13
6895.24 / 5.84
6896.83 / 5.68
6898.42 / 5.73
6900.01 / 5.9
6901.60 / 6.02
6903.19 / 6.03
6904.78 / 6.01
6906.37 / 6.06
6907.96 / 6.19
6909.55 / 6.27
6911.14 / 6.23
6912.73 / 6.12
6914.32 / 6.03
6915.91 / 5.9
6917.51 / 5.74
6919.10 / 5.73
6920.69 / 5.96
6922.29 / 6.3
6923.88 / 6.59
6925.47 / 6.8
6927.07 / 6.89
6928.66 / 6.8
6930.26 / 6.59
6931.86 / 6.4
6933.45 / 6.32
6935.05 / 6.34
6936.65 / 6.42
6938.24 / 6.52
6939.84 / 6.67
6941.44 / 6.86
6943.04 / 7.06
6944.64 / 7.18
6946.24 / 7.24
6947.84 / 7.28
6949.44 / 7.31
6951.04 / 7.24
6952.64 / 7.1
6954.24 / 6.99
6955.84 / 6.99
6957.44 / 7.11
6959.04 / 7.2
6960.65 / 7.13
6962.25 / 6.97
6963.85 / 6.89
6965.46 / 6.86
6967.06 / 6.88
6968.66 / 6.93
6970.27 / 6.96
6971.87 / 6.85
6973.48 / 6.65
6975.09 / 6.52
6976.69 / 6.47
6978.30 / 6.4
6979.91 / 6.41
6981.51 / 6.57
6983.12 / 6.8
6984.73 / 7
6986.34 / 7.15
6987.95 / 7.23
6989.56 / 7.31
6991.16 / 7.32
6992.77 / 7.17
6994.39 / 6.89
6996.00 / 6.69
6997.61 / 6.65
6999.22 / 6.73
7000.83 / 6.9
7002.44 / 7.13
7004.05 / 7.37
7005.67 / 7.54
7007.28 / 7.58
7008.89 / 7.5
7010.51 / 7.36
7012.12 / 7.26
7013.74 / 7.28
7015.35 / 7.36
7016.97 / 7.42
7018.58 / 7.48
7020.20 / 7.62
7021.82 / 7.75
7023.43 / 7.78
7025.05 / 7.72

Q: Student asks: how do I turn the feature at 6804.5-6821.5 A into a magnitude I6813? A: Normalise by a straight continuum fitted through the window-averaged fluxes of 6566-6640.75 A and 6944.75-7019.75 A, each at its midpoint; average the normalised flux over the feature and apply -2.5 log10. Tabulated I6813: 0.183 mag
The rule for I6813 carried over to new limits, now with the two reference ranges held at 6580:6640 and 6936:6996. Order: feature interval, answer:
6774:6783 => 0.117 mag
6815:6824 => 0.170 mag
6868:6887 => 0.190 mag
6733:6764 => 0.131 mag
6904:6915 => 0.138 mag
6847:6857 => 0.198 mag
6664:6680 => 0.035 mag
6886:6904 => 0.169 mag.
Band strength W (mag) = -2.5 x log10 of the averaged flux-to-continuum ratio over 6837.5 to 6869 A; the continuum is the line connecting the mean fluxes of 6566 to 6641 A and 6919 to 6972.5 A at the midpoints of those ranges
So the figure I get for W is 0.193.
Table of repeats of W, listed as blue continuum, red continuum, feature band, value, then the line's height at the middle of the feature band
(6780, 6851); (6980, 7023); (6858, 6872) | 0.140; 6.3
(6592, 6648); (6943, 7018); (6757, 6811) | 0.179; 7.14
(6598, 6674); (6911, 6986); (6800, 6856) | 0.151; 6.88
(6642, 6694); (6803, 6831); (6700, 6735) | 0.018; 6.71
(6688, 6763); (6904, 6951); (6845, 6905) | 0.114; 6.51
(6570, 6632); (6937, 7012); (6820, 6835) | 0.139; 7.02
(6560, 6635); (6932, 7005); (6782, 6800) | 0.192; 6.97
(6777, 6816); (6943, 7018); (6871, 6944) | 0.073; 6.61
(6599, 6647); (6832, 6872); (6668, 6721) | -0.014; 6.76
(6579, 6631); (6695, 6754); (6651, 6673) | -0.048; 6.83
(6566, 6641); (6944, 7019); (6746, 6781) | 0.139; 7.07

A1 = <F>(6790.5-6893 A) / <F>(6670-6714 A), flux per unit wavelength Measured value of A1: 0.9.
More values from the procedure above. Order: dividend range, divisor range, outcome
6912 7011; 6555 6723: 0.97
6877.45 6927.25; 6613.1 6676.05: 0.86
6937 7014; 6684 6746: 1.05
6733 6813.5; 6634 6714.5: 0.87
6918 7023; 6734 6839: 1.14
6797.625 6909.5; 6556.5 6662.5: 0.83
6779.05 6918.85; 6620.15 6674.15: 0.83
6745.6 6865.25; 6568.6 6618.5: 0.85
